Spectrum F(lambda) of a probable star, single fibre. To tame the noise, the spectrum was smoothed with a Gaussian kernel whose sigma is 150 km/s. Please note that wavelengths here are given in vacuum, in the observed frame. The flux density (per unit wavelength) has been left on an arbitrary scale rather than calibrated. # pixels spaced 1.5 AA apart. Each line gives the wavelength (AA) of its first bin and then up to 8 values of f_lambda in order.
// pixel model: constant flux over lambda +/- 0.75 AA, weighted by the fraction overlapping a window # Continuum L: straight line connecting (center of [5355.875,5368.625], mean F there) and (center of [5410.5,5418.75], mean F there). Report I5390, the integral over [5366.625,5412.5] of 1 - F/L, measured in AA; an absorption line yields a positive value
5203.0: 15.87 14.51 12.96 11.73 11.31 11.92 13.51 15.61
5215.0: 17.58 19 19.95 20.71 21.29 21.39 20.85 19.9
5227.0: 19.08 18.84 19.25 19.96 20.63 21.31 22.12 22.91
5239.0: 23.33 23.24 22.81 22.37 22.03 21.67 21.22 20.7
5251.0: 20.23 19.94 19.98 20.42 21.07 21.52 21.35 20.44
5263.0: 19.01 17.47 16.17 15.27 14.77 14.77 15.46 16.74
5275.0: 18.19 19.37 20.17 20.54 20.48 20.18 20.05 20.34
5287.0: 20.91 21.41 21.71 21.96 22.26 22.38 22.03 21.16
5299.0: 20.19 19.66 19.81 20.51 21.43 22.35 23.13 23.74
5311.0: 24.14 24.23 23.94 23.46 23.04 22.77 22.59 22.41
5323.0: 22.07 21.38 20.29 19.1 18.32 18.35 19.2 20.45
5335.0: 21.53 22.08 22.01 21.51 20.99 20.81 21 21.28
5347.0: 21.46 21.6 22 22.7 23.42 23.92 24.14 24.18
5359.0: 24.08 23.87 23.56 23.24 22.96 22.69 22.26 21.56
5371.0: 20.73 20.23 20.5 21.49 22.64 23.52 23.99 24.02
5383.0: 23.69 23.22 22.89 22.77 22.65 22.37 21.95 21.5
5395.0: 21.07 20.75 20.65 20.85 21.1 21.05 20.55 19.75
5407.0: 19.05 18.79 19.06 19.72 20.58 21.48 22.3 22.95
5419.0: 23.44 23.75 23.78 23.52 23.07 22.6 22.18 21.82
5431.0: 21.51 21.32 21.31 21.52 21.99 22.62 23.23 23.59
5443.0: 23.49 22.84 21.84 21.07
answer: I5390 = 1.87 AA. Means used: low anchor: 23.4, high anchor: 21.5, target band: 21.5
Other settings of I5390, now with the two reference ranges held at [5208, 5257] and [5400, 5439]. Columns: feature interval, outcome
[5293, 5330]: -2.3 AA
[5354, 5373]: -1.7 AA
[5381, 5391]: -0.9 AA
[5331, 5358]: -1.3 AA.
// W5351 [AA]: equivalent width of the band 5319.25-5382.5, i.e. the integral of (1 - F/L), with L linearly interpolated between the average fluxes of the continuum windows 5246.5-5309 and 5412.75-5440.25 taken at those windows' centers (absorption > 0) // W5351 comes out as -2.27 AA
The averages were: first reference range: 20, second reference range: 22.4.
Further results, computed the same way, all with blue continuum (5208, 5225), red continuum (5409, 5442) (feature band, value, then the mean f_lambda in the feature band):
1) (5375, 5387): -1.2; 23.2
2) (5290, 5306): -1.6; 21.2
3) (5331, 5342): -0.5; 21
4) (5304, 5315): -2.1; 23.2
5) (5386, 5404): -0.1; 21.5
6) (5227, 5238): -1.7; 20.6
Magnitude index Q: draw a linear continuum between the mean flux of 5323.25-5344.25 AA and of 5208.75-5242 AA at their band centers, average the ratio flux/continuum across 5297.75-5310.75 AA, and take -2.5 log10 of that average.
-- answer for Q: -0.06 mag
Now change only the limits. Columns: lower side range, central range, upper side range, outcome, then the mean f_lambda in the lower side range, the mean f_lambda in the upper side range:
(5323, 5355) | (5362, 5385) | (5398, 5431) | -0.06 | 21.1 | 21.5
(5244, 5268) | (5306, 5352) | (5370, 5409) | -0.04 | 20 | 21.6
